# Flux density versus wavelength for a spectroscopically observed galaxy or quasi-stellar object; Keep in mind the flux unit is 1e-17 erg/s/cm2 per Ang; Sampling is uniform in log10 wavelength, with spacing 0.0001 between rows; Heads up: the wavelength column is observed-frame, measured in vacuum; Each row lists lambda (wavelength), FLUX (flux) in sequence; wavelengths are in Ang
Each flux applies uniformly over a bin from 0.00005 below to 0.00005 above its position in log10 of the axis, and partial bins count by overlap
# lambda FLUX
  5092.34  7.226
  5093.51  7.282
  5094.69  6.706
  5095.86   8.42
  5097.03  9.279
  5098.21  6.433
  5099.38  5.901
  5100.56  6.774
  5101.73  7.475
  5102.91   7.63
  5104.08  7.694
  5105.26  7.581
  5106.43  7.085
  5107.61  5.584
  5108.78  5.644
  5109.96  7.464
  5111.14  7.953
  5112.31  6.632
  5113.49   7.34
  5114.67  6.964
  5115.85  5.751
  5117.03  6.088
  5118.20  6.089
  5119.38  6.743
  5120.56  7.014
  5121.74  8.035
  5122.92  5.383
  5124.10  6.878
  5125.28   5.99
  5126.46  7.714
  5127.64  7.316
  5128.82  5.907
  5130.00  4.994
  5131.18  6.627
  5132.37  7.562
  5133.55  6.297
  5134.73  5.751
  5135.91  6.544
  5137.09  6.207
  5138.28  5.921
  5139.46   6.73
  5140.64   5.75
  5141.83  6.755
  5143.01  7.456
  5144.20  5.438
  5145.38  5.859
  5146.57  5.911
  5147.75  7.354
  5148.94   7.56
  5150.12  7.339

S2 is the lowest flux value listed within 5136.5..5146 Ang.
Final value 5.438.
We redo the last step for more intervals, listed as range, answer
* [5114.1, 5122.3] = 5.751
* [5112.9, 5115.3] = 6.964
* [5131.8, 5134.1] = 6.297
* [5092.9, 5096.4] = 6.706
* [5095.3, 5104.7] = 5.901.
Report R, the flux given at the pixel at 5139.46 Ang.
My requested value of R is 6.73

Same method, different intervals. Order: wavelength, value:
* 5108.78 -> 5.644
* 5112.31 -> 6.632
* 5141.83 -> 6.755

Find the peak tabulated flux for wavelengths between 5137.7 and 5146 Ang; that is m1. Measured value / 7.456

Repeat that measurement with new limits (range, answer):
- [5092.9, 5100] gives 9.279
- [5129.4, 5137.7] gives 7.562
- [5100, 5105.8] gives 7.694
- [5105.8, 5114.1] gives 7.953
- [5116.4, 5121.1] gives 7.014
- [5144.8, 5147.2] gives 5.911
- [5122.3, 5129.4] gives 7.714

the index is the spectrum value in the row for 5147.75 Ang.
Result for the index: 7.354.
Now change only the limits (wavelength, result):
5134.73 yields 5.751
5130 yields 4.994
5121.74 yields 8.035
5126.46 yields 7.714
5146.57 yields 5.911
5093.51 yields 7.282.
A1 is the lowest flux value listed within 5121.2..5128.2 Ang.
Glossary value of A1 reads 5.383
